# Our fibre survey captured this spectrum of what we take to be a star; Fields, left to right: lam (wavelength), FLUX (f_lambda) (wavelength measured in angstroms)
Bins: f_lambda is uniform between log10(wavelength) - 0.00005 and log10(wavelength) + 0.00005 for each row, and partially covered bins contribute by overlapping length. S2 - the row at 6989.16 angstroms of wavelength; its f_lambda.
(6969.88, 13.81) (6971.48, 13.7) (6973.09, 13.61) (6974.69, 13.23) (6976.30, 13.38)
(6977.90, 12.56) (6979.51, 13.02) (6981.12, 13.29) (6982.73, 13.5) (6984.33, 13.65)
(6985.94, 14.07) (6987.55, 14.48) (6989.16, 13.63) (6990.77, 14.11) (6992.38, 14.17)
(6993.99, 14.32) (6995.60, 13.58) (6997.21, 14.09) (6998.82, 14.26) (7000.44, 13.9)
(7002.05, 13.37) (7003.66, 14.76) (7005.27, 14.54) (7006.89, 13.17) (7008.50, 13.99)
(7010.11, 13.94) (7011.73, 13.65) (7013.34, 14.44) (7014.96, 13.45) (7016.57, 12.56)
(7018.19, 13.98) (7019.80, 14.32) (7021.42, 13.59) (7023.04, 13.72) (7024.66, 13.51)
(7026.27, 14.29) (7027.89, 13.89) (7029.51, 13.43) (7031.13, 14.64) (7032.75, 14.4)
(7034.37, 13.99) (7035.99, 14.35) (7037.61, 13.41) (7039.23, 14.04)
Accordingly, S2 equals 13.63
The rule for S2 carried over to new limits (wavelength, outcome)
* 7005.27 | 14.54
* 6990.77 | 14.11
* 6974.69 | 13.23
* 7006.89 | 13.17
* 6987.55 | 14.48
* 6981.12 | 13.29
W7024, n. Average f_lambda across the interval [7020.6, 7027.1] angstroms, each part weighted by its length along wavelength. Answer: 13.8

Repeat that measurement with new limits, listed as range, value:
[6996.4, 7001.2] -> 14.1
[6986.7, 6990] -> 14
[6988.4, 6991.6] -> 13.9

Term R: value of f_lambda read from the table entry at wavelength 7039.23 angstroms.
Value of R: 14.04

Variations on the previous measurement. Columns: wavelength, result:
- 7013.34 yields 14.44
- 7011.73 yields 13.65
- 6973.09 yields 13.61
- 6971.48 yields 13.7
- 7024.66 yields 13.51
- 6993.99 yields 14.32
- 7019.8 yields 14.32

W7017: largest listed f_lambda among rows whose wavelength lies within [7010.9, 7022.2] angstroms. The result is 14.44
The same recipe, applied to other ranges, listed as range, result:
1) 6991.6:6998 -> 14.32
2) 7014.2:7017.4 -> 13.45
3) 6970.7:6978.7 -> 13.7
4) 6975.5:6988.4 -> 14.48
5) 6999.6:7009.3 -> 14.76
